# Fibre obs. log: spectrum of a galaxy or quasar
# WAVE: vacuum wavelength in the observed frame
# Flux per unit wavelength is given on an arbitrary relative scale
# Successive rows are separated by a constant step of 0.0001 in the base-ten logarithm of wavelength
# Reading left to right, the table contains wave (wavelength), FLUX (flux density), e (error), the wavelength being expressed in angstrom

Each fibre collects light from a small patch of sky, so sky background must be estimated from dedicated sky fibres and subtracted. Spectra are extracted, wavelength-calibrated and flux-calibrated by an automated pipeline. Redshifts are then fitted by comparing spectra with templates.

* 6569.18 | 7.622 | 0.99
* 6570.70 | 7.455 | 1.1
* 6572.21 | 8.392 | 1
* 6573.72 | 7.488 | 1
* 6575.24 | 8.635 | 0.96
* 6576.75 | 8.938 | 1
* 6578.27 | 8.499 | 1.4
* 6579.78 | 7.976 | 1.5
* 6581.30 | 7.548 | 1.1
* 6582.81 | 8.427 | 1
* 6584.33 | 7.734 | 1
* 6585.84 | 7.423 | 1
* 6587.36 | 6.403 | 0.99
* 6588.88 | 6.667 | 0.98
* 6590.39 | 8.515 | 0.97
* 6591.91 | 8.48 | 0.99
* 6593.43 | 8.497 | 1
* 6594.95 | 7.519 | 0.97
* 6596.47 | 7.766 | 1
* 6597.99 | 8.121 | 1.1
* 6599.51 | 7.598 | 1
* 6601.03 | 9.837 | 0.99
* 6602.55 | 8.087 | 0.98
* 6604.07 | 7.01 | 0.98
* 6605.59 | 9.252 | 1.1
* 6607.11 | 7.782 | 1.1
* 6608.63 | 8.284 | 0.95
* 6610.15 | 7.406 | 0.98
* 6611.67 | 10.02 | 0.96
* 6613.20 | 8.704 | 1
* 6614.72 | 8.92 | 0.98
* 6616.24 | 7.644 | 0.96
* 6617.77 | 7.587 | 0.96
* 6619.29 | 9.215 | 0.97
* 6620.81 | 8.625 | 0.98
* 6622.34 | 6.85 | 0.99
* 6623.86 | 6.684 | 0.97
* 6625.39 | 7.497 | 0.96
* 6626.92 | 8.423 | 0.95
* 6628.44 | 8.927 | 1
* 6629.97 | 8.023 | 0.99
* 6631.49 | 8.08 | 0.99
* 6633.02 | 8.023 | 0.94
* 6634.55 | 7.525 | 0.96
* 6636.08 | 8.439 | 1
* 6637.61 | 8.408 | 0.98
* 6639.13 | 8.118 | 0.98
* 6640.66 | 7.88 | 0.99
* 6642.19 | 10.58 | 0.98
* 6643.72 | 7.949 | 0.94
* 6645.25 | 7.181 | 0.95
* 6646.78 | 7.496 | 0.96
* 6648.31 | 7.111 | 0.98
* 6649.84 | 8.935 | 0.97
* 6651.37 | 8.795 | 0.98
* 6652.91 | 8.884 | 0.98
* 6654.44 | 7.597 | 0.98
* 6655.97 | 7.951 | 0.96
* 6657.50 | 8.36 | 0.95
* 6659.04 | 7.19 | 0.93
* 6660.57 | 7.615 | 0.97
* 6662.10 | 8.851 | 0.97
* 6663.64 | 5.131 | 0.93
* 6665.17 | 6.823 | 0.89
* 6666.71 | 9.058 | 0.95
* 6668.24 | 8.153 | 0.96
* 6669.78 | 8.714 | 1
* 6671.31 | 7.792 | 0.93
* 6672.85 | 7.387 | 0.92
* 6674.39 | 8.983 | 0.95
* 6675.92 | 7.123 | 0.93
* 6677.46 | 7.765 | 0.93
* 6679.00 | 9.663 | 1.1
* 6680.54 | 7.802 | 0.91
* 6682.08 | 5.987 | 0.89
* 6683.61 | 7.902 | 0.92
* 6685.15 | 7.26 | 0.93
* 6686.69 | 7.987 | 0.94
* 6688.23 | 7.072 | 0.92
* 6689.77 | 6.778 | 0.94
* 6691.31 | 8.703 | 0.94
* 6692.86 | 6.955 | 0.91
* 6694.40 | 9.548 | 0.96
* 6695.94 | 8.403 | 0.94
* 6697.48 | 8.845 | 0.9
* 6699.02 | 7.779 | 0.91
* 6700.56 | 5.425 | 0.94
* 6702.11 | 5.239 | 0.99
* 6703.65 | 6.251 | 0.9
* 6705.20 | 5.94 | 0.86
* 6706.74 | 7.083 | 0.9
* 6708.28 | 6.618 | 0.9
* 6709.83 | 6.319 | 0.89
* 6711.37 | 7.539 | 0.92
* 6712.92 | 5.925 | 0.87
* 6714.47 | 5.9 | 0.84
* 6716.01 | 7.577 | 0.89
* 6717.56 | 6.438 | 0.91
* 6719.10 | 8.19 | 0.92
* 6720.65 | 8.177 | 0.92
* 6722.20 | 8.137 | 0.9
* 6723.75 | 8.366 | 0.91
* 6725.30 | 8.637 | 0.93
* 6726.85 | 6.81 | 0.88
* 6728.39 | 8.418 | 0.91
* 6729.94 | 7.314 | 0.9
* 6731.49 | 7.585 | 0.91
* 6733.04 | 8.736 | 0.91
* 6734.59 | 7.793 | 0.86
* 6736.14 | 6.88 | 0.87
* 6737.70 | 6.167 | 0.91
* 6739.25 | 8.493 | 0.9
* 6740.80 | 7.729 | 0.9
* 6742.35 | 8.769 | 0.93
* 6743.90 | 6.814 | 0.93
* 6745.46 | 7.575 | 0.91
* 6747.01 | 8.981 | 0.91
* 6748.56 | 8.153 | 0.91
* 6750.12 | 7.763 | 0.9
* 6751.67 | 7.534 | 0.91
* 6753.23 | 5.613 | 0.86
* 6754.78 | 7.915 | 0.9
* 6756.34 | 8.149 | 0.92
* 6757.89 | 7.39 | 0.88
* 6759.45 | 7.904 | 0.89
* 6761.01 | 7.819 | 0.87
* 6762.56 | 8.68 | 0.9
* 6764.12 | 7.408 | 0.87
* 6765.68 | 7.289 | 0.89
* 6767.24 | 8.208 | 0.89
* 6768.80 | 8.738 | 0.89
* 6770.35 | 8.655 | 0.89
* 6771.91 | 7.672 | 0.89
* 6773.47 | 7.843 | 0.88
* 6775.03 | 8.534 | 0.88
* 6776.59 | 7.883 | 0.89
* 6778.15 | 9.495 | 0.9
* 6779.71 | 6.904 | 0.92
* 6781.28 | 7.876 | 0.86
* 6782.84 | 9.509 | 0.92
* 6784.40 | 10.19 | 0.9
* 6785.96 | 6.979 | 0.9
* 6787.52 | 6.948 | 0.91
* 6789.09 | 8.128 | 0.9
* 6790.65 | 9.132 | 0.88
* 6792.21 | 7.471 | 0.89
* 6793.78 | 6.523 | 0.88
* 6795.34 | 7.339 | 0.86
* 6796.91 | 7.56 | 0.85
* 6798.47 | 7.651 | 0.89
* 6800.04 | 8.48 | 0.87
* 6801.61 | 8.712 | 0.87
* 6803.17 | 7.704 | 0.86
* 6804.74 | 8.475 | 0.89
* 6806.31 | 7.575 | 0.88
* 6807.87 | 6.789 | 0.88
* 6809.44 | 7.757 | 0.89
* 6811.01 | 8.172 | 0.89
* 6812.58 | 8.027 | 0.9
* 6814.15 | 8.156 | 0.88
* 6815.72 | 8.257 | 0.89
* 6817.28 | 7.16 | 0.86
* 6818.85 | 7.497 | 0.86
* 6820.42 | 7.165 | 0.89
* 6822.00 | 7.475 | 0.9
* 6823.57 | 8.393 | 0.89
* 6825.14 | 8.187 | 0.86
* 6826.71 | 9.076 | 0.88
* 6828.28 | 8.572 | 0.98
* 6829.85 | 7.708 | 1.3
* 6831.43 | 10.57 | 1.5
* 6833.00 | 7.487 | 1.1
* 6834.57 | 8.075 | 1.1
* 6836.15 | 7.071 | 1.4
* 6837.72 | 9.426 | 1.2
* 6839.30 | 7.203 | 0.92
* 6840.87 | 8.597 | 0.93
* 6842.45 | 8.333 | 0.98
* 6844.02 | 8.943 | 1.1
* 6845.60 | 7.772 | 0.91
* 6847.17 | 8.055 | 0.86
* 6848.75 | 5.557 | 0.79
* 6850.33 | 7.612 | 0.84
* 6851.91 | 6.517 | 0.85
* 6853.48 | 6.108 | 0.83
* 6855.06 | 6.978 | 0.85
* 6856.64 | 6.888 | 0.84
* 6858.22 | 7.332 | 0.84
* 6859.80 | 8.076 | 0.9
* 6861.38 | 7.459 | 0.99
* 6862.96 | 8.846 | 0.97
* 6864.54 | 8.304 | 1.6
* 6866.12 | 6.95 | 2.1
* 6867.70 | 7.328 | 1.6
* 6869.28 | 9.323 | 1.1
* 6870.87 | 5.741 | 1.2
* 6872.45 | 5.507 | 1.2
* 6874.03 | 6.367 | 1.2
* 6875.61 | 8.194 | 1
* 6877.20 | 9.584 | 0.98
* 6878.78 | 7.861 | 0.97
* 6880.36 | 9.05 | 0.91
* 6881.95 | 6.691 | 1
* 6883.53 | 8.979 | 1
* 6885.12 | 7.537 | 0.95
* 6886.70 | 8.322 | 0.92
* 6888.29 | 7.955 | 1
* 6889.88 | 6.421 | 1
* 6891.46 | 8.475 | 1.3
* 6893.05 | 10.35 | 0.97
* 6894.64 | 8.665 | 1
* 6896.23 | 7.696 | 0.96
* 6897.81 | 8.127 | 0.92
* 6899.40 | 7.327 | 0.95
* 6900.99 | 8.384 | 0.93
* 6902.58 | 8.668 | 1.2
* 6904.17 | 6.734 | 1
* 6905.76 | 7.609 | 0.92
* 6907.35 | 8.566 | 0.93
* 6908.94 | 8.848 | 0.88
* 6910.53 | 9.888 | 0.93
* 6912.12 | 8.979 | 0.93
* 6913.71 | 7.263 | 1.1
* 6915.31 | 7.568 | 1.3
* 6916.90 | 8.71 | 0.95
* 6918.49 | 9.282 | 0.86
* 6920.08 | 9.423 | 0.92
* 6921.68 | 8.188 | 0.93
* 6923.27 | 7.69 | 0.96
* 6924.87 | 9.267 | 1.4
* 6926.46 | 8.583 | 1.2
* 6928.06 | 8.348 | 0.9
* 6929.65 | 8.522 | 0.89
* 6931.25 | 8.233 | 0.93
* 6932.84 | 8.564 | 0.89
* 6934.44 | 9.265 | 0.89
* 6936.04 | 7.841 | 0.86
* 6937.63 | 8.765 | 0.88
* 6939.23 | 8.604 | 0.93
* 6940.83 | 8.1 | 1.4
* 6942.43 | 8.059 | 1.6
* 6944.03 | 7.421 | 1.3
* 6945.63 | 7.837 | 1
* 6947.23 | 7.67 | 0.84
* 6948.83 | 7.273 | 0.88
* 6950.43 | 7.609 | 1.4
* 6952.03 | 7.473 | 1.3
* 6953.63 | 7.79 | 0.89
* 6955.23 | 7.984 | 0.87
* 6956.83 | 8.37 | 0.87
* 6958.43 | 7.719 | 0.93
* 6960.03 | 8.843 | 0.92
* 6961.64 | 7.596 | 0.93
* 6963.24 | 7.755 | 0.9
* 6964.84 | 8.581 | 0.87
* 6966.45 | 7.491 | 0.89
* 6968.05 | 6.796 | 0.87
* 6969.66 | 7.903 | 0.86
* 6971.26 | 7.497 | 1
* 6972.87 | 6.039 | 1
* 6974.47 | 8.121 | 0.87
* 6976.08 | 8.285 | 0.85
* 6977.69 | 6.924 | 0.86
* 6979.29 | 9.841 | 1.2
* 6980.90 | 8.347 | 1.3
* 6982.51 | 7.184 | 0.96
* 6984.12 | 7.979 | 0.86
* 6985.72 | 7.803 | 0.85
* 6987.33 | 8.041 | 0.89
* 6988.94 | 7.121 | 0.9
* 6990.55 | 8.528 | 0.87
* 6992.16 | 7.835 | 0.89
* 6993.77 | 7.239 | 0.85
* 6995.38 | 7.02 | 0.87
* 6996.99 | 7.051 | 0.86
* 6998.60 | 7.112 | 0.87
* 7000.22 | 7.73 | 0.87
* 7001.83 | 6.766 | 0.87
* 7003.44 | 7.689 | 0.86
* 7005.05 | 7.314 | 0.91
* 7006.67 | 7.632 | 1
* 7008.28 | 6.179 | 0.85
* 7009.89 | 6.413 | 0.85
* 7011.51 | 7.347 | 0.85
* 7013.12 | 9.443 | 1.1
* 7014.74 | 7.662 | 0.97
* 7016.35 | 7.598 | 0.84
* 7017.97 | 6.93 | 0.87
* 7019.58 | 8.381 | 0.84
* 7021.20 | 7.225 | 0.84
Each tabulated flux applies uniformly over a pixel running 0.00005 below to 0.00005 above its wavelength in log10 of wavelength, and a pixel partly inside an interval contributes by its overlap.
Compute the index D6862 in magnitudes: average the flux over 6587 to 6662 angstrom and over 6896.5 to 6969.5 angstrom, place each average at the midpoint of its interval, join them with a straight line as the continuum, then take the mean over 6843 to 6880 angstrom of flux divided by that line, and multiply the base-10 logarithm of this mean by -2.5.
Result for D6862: 0.094 mag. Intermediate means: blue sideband 8.11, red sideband 8.16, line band 7.47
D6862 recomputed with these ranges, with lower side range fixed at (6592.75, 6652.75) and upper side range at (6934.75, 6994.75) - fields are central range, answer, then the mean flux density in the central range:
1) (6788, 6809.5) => 0.030 mag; 7.79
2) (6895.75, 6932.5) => -0.060 mag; 8.35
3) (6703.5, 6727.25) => 0.135 mag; 7.15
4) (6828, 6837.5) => -0.043 mag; 8.3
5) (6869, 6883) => 0.054 mag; 7.55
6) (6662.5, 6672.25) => 0.067 mag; 7.65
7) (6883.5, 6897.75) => -0.040 mag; 8.22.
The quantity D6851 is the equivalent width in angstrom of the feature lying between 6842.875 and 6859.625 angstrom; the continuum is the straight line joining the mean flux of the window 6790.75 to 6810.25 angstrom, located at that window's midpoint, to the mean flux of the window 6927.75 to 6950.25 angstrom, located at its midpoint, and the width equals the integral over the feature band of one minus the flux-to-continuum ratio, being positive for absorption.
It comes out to 1.4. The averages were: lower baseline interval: 7.72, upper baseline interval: 8.16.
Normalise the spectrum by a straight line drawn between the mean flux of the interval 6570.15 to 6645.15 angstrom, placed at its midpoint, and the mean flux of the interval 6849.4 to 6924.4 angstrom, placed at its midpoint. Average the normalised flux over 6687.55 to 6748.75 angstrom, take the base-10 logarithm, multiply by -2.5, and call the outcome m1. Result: 0.08 mag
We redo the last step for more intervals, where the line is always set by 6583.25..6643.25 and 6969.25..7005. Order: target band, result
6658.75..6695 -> 0.038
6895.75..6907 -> -0.012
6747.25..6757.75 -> 0.048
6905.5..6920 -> -0.117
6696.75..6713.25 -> 0.201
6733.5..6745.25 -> 0.056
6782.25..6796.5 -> -0.014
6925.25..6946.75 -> -0.085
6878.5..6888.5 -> -0.042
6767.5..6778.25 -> -0.056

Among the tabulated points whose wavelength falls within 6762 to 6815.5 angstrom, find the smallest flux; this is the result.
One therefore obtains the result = 6.523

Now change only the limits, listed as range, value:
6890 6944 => 6.734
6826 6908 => 5.507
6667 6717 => 5.239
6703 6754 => 5.613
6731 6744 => 6.167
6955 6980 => 6.039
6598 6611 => 7.01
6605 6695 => 5.131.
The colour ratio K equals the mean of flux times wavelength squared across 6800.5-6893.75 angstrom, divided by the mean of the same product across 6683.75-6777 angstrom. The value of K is 1.07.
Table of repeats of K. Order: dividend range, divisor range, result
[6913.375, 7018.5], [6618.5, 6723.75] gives 1.11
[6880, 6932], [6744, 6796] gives 1.09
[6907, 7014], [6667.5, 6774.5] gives 1.12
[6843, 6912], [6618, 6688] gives 1.05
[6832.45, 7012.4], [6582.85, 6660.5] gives 1.06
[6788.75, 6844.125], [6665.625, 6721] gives 1.12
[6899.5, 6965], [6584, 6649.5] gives 1.12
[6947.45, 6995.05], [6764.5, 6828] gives 1.03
